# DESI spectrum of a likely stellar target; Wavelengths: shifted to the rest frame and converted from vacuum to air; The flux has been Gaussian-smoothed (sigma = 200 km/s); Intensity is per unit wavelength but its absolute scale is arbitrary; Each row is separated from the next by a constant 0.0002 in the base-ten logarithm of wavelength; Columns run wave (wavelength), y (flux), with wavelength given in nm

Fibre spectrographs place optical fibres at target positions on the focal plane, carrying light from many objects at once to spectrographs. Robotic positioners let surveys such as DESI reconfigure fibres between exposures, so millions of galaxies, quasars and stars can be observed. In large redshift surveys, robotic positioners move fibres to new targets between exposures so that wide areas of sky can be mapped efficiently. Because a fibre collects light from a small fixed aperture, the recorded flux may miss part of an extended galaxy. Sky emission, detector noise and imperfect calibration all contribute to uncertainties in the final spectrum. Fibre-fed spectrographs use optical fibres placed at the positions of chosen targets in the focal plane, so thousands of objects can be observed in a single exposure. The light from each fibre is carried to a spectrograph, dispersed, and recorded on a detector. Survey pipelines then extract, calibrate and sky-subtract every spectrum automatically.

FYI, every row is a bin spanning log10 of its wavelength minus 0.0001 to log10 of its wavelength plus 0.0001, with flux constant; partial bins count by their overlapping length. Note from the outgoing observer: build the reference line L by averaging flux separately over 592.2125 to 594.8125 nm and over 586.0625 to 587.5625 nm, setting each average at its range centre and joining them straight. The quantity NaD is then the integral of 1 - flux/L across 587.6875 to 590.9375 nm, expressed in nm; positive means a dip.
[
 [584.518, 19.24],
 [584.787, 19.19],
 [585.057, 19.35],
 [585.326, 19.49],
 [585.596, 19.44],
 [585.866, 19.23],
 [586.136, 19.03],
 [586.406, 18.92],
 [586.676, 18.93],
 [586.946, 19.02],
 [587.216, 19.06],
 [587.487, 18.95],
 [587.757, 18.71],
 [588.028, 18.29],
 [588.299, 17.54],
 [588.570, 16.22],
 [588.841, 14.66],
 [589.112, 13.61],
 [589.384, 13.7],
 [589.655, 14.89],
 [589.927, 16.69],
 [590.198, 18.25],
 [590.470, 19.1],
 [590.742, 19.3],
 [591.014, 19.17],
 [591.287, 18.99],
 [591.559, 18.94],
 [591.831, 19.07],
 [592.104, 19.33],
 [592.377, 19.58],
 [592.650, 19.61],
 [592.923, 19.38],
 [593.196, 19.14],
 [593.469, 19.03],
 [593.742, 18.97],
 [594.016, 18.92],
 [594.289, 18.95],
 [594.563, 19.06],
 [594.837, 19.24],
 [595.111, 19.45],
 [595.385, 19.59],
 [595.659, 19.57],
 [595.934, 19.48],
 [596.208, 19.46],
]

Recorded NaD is 0.394 nm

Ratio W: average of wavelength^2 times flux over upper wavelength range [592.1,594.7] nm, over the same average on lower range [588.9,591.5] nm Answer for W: 1.14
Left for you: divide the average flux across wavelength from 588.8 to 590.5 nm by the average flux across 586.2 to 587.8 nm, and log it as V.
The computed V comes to 0.8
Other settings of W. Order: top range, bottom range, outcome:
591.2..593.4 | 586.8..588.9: 1.09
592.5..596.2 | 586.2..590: 1.15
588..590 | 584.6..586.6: 0.82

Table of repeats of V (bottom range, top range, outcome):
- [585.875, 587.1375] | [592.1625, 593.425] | 1.02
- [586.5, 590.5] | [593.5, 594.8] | 1.11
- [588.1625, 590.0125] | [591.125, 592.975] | 1.26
